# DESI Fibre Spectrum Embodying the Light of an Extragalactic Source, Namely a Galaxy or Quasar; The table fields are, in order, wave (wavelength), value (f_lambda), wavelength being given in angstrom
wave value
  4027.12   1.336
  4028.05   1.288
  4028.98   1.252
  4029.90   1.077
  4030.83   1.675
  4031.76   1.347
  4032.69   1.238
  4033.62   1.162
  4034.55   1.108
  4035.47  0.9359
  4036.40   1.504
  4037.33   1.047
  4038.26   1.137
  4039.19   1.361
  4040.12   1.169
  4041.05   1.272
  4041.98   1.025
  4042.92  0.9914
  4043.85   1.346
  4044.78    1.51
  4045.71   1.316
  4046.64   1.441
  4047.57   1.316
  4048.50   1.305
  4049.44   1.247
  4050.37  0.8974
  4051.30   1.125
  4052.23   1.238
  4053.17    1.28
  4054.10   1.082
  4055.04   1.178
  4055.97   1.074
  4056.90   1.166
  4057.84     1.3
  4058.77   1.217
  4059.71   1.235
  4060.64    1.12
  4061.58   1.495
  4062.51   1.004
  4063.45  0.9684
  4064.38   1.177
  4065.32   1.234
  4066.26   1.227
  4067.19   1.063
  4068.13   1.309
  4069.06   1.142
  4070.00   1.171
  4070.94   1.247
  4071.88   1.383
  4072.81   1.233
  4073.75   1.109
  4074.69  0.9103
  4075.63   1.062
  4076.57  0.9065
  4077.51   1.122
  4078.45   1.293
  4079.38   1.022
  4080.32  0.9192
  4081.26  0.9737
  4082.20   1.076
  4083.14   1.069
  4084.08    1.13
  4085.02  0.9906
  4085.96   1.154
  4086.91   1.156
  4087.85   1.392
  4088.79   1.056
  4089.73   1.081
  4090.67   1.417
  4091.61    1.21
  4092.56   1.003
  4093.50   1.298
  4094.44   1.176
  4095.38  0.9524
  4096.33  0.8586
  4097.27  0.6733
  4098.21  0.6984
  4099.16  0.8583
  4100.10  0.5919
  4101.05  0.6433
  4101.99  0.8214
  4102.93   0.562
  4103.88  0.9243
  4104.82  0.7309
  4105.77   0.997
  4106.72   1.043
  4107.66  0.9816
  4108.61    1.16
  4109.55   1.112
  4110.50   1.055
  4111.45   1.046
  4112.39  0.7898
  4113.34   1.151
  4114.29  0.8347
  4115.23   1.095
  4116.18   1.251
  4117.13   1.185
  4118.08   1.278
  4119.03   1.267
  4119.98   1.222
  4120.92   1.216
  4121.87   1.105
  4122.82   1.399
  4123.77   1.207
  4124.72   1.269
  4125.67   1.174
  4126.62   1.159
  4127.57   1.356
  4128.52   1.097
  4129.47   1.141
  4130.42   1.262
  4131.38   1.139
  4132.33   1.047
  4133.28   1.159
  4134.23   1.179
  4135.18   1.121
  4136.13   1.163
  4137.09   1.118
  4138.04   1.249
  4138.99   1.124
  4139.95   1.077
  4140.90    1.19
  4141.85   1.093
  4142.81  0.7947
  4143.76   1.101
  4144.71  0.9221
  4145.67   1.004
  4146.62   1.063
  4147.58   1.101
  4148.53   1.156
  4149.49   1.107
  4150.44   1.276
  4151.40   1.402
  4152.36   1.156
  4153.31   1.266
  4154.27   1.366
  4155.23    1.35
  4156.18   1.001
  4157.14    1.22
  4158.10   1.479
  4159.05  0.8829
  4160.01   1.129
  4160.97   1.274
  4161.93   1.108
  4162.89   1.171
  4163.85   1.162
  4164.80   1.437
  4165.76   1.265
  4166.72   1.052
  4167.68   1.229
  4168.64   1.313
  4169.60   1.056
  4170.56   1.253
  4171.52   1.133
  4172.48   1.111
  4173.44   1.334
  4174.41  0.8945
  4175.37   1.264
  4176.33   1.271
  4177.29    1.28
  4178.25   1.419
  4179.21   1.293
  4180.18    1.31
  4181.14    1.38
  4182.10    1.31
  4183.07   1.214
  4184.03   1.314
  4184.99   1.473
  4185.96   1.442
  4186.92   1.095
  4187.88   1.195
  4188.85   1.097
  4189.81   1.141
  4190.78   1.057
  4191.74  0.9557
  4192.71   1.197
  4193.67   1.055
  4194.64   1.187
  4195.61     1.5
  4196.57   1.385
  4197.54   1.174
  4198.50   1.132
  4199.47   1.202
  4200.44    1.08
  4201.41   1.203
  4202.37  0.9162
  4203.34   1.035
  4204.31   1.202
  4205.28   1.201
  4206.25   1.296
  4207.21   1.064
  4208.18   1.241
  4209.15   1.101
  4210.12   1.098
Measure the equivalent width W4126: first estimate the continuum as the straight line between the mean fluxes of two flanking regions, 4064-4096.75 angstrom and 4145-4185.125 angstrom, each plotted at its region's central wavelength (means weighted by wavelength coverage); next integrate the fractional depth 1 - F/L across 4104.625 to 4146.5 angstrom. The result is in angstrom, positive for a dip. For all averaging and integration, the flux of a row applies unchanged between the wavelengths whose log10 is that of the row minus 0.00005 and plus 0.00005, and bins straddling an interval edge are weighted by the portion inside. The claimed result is 2.1 angstrom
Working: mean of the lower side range 1.13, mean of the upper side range 1.22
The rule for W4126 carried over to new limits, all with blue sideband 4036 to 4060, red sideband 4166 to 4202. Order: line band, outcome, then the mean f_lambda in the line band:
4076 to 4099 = 2.9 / 1.06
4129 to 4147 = 1.7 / 1.1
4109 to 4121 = 1.0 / 1.11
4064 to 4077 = 0.7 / 1.16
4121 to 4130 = 0.0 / 1.21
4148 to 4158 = -0.2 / 1.24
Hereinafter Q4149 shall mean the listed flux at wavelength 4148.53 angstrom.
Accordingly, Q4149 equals 1.156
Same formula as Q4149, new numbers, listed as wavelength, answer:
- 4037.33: 1.047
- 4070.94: 1.247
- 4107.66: 0.9816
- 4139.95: 1.077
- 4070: 1.171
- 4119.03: 1.267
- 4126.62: 1.159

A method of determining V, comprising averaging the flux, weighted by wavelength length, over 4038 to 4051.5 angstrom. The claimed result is 1.23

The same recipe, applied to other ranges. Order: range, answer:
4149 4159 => 1.25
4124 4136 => 1.18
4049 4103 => 1.09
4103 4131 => 1.11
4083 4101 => 1.03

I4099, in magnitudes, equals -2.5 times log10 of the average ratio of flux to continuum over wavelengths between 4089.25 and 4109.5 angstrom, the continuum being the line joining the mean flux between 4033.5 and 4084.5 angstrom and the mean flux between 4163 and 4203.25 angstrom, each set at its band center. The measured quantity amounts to 0.249 mag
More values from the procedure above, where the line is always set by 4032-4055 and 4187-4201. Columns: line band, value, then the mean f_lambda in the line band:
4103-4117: 0.186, 1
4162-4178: -0.027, 1.2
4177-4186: -0.147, 1.34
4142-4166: 0.011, 1.17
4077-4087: 0.115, 1.08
